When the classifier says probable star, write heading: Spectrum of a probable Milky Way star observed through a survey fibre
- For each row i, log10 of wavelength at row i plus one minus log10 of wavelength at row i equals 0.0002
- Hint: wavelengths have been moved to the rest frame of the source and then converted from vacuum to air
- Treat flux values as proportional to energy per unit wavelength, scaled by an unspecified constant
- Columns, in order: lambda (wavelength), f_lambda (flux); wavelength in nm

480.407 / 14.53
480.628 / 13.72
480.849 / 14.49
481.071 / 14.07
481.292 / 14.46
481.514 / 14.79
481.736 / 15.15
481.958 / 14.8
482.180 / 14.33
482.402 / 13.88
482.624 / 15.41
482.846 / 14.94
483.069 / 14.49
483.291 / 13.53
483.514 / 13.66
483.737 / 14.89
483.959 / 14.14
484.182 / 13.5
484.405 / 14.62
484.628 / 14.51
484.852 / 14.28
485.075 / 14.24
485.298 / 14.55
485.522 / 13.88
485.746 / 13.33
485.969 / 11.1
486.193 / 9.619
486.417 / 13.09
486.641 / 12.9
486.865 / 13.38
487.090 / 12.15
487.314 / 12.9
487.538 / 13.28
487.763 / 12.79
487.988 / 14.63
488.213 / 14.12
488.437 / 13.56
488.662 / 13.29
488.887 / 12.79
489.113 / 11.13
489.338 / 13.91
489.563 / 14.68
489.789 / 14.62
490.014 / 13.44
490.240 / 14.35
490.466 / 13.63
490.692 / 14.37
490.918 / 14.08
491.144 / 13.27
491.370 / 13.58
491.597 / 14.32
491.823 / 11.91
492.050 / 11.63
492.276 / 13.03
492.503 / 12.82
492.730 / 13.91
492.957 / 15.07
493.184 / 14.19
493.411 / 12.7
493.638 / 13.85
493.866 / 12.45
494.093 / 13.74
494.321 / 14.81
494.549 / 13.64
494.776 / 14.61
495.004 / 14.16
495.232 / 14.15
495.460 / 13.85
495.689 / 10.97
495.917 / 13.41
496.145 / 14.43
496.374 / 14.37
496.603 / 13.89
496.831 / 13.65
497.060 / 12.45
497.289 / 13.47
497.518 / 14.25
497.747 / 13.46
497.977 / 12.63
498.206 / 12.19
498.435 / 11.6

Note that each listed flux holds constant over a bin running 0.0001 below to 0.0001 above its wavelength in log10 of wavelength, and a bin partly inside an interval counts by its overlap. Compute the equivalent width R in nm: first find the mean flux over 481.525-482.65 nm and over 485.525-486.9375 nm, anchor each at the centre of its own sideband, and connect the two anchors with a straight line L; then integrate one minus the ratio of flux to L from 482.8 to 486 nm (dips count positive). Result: -0.16 nm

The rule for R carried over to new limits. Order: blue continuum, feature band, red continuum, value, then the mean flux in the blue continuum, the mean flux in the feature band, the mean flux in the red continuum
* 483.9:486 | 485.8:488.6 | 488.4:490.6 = 0.19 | 13.9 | 12.8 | 13.5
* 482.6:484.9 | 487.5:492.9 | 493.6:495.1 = 0.22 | 14.3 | 13.5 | 13.9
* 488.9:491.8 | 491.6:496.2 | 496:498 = 0.07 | 13.7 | 13.5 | 13.7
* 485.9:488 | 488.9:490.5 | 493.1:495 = -0.08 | 12.5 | 13.6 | 13.8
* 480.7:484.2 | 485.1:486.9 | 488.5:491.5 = 0.16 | 14.4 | 12.8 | 13.6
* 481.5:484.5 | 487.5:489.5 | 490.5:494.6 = 0.09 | 14.4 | 13.3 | 13.5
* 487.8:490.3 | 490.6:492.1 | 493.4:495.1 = 0.04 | 13.6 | 13.4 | 13.8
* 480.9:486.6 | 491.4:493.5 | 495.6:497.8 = 0.05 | 14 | 13.3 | 13.5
